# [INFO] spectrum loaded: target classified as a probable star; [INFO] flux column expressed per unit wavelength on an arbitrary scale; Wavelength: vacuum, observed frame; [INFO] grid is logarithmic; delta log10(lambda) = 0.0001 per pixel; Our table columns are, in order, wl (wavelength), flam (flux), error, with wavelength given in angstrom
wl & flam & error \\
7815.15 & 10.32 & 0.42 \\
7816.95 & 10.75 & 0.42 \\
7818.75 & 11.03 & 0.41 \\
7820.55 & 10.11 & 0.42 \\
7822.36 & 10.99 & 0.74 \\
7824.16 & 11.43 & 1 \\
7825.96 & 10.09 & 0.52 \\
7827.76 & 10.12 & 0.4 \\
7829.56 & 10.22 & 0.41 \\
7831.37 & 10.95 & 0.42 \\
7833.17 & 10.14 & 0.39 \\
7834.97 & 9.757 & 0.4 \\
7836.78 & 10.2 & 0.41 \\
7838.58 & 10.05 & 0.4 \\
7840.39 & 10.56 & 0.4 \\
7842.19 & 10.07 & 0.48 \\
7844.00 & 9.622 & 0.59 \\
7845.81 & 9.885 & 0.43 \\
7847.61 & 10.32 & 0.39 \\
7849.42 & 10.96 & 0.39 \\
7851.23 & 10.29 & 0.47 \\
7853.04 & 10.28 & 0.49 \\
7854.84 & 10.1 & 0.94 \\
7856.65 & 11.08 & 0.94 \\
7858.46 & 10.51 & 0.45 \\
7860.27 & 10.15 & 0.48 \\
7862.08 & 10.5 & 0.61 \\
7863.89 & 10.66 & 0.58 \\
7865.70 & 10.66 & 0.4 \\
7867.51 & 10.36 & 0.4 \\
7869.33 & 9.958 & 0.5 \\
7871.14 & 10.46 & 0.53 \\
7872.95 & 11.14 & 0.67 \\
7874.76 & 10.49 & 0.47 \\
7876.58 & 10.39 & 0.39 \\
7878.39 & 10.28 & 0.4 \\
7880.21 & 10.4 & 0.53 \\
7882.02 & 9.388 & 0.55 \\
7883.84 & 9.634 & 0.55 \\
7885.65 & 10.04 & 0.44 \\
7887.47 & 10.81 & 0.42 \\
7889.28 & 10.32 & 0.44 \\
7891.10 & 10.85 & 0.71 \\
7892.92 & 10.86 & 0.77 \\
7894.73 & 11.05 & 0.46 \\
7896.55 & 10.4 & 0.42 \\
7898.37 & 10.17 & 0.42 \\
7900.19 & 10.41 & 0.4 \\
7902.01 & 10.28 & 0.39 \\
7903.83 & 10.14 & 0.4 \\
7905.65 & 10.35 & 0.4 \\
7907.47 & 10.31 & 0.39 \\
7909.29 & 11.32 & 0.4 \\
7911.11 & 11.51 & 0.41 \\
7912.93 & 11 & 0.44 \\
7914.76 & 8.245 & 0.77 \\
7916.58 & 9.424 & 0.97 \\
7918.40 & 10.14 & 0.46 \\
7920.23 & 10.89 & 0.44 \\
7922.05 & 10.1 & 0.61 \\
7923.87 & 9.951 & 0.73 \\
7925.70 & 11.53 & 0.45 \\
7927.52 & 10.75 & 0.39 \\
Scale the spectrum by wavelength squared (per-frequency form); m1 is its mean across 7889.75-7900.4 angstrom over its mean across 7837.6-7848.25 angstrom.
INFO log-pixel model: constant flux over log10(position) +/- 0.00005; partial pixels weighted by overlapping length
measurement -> 1.1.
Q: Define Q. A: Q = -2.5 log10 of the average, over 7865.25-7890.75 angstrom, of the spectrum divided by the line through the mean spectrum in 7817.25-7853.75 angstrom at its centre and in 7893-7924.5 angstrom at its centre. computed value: 0.00 mag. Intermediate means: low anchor 10.4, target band 10.3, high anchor 10.4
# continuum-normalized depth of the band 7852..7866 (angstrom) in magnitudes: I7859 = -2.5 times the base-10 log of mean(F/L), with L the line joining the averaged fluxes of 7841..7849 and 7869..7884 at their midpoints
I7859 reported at -0.03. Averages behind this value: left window 10.1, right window 10.3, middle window 10.5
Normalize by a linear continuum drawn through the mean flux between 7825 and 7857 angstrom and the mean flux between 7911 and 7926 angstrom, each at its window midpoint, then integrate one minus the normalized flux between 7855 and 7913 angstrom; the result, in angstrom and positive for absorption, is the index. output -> -1.5 angstrom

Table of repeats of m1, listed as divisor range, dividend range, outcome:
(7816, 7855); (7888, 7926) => 1.02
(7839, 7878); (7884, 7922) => 1.01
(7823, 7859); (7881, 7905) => 1.01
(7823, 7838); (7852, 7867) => 1.02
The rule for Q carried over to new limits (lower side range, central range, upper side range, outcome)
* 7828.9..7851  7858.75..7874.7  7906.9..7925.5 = -0.02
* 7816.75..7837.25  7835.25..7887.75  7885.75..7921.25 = 0.02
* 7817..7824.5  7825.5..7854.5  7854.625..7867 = 0.05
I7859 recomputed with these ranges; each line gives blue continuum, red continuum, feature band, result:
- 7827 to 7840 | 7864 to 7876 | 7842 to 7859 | 0.00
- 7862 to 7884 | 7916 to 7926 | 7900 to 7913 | -0.04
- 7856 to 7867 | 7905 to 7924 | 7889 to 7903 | -0.01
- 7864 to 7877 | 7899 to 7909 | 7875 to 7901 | 0.01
